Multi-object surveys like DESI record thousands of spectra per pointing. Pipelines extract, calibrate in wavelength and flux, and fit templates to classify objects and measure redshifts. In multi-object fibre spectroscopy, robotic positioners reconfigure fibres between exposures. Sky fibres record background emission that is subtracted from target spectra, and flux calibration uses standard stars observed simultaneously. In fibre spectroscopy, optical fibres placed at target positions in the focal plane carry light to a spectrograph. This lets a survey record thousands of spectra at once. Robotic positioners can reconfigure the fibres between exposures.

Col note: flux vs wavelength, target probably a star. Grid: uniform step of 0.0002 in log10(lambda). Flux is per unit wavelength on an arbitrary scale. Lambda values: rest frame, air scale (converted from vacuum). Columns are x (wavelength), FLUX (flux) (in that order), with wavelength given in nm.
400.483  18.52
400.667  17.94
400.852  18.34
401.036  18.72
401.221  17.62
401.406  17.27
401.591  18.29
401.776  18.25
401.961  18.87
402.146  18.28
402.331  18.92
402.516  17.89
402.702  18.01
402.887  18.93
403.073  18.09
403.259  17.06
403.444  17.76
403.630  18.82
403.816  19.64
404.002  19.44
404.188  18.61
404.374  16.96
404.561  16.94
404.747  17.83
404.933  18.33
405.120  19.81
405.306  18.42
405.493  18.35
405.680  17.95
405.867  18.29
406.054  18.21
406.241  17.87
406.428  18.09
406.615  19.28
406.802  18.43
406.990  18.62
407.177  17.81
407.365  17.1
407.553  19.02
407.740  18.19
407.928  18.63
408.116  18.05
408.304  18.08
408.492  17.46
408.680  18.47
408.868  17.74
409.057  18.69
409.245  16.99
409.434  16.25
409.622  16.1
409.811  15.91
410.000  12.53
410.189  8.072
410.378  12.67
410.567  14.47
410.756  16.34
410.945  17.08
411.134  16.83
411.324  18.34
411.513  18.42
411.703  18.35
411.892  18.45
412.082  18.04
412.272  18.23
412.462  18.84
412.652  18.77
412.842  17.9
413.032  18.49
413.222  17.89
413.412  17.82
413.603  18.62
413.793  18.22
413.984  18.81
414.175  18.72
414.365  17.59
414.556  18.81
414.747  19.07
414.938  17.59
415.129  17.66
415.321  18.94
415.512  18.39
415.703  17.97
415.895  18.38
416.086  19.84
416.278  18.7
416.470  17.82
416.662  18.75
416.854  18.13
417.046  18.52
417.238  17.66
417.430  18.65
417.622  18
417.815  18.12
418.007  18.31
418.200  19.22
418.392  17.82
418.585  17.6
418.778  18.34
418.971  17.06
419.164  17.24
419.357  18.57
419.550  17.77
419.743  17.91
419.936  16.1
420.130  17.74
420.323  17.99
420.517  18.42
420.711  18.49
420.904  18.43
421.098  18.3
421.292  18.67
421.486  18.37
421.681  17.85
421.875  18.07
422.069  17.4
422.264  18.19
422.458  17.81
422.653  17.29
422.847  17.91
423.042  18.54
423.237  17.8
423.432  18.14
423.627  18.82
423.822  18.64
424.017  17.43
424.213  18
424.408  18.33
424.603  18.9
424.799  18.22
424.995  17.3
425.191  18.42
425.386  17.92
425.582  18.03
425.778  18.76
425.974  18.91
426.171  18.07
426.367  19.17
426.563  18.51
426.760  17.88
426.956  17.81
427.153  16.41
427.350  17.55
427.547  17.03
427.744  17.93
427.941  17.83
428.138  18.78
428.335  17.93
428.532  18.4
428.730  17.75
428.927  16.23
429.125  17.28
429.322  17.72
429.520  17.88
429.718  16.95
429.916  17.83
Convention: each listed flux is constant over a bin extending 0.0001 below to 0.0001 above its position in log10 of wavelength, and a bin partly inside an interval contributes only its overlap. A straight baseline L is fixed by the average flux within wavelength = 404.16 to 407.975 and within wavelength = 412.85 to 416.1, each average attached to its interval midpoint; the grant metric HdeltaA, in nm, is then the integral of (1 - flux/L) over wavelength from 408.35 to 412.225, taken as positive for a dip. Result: 0.40 nm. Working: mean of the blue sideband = 18.2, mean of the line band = 16.4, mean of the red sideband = 18.4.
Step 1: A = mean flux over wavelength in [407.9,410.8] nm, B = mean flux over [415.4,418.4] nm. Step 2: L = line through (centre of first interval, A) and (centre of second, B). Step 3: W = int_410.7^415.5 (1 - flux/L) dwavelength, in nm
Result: -0.28 nm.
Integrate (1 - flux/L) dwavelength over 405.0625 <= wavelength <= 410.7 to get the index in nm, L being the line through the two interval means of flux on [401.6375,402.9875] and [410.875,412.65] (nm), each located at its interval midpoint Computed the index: 0.34 nm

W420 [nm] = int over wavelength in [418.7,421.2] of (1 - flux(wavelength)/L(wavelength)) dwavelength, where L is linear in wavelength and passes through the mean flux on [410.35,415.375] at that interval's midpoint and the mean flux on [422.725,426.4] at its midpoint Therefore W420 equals 0.03 nm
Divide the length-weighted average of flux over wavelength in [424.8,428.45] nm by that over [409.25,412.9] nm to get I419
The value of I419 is 1.1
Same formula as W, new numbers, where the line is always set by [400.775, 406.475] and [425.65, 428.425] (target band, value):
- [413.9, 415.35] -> -0.02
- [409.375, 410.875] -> 0.34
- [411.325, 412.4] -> -0.01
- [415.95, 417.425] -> -0.03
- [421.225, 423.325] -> 0.01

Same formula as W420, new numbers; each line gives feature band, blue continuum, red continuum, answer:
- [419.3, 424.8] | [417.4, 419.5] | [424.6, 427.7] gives -0.01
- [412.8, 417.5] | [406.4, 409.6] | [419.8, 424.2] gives -0.09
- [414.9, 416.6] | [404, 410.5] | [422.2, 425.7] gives -0.06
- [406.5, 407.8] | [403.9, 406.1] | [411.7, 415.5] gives 0.00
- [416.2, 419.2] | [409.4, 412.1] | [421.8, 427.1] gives -0.20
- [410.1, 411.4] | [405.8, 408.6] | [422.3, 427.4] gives 0.24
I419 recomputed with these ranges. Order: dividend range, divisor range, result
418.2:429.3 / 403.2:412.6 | 1.03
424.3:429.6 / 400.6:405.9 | 0.98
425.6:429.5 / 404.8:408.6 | 0.98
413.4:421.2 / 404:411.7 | 1.05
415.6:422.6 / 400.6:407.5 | 0.99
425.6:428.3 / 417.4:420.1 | 1.01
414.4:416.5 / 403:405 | 1.02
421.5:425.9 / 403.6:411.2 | 1.04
